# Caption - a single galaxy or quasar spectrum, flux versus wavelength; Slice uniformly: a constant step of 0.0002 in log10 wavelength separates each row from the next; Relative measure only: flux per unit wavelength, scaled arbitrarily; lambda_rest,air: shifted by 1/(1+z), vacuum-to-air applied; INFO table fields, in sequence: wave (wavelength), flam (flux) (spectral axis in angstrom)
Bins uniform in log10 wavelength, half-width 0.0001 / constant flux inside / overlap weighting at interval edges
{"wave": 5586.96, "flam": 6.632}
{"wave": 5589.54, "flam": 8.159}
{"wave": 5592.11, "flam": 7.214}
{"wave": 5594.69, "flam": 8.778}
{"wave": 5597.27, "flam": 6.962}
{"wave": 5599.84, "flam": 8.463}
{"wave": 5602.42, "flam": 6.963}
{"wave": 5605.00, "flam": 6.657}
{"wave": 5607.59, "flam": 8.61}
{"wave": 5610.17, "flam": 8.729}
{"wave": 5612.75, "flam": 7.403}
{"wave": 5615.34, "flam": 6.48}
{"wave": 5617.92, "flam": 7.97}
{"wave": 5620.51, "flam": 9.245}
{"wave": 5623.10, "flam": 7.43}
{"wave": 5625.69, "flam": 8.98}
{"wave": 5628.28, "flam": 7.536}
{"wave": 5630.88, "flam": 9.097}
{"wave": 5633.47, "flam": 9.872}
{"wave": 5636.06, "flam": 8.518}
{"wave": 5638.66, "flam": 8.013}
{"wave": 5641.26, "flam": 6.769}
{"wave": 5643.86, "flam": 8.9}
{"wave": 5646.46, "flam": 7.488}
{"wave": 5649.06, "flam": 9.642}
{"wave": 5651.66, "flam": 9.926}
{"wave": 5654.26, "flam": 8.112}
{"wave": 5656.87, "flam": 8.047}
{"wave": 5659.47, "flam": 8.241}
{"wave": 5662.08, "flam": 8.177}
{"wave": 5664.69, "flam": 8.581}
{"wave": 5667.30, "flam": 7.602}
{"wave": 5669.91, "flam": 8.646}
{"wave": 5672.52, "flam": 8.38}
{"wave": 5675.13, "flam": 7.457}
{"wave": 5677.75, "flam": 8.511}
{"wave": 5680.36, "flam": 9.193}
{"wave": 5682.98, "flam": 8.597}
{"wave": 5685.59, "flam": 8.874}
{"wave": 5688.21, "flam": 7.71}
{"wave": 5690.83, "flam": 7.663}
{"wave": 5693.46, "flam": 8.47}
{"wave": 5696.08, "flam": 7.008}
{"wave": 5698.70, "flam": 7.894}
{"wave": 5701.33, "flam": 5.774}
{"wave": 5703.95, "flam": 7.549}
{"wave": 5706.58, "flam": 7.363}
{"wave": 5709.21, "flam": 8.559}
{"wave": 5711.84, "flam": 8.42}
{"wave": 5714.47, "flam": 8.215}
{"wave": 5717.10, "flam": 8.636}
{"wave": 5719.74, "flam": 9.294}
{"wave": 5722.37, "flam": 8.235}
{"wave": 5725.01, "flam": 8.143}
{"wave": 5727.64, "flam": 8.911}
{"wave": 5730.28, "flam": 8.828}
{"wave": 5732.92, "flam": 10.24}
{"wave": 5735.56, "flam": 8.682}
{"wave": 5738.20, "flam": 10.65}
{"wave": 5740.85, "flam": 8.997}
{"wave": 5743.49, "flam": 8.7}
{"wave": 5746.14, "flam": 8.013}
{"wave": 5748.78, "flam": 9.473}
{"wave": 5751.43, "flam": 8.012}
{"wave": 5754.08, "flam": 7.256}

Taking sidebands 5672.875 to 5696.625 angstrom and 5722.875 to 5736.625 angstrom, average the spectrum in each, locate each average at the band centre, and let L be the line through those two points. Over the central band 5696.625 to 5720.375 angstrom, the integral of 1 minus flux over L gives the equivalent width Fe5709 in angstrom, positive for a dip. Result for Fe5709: 1.92 angstrom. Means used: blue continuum 8.21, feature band 7.9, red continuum 8.92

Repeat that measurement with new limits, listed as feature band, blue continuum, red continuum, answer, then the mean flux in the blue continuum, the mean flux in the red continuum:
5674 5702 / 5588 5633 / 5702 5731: 0.8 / 7.95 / 8.31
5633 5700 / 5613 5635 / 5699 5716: -2.7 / 8.29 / 7.67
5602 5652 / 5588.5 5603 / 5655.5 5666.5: -1.2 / 7.79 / 8.23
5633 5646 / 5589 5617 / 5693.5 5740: -0.6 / 7.67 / 8.39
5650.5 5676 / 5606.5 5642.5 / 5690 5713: -1.3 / 8.19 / 7.63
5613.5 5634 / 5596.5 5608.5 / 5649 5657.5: -0.3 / 7.52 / 8.9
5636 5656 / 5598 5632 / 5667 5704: -1.1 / 7.94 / 7.98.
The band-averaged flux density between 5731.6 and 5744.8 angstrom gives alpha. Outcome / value 9.45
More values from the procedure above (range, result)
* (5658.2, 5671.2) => 8.25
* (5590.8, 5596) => 7.99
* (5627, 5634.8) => 8.84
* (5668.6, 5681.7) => 8.44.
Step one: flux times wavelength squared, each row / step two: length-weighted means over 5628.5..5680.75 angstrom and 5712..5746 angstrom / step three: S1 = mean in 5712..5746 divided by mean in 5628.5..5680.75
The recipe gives 1.09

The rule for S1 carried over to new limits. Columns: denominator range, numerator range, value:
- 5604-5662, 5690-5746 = 1.05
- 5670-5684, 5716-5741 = 1.09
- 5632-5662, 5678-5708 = 0.94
